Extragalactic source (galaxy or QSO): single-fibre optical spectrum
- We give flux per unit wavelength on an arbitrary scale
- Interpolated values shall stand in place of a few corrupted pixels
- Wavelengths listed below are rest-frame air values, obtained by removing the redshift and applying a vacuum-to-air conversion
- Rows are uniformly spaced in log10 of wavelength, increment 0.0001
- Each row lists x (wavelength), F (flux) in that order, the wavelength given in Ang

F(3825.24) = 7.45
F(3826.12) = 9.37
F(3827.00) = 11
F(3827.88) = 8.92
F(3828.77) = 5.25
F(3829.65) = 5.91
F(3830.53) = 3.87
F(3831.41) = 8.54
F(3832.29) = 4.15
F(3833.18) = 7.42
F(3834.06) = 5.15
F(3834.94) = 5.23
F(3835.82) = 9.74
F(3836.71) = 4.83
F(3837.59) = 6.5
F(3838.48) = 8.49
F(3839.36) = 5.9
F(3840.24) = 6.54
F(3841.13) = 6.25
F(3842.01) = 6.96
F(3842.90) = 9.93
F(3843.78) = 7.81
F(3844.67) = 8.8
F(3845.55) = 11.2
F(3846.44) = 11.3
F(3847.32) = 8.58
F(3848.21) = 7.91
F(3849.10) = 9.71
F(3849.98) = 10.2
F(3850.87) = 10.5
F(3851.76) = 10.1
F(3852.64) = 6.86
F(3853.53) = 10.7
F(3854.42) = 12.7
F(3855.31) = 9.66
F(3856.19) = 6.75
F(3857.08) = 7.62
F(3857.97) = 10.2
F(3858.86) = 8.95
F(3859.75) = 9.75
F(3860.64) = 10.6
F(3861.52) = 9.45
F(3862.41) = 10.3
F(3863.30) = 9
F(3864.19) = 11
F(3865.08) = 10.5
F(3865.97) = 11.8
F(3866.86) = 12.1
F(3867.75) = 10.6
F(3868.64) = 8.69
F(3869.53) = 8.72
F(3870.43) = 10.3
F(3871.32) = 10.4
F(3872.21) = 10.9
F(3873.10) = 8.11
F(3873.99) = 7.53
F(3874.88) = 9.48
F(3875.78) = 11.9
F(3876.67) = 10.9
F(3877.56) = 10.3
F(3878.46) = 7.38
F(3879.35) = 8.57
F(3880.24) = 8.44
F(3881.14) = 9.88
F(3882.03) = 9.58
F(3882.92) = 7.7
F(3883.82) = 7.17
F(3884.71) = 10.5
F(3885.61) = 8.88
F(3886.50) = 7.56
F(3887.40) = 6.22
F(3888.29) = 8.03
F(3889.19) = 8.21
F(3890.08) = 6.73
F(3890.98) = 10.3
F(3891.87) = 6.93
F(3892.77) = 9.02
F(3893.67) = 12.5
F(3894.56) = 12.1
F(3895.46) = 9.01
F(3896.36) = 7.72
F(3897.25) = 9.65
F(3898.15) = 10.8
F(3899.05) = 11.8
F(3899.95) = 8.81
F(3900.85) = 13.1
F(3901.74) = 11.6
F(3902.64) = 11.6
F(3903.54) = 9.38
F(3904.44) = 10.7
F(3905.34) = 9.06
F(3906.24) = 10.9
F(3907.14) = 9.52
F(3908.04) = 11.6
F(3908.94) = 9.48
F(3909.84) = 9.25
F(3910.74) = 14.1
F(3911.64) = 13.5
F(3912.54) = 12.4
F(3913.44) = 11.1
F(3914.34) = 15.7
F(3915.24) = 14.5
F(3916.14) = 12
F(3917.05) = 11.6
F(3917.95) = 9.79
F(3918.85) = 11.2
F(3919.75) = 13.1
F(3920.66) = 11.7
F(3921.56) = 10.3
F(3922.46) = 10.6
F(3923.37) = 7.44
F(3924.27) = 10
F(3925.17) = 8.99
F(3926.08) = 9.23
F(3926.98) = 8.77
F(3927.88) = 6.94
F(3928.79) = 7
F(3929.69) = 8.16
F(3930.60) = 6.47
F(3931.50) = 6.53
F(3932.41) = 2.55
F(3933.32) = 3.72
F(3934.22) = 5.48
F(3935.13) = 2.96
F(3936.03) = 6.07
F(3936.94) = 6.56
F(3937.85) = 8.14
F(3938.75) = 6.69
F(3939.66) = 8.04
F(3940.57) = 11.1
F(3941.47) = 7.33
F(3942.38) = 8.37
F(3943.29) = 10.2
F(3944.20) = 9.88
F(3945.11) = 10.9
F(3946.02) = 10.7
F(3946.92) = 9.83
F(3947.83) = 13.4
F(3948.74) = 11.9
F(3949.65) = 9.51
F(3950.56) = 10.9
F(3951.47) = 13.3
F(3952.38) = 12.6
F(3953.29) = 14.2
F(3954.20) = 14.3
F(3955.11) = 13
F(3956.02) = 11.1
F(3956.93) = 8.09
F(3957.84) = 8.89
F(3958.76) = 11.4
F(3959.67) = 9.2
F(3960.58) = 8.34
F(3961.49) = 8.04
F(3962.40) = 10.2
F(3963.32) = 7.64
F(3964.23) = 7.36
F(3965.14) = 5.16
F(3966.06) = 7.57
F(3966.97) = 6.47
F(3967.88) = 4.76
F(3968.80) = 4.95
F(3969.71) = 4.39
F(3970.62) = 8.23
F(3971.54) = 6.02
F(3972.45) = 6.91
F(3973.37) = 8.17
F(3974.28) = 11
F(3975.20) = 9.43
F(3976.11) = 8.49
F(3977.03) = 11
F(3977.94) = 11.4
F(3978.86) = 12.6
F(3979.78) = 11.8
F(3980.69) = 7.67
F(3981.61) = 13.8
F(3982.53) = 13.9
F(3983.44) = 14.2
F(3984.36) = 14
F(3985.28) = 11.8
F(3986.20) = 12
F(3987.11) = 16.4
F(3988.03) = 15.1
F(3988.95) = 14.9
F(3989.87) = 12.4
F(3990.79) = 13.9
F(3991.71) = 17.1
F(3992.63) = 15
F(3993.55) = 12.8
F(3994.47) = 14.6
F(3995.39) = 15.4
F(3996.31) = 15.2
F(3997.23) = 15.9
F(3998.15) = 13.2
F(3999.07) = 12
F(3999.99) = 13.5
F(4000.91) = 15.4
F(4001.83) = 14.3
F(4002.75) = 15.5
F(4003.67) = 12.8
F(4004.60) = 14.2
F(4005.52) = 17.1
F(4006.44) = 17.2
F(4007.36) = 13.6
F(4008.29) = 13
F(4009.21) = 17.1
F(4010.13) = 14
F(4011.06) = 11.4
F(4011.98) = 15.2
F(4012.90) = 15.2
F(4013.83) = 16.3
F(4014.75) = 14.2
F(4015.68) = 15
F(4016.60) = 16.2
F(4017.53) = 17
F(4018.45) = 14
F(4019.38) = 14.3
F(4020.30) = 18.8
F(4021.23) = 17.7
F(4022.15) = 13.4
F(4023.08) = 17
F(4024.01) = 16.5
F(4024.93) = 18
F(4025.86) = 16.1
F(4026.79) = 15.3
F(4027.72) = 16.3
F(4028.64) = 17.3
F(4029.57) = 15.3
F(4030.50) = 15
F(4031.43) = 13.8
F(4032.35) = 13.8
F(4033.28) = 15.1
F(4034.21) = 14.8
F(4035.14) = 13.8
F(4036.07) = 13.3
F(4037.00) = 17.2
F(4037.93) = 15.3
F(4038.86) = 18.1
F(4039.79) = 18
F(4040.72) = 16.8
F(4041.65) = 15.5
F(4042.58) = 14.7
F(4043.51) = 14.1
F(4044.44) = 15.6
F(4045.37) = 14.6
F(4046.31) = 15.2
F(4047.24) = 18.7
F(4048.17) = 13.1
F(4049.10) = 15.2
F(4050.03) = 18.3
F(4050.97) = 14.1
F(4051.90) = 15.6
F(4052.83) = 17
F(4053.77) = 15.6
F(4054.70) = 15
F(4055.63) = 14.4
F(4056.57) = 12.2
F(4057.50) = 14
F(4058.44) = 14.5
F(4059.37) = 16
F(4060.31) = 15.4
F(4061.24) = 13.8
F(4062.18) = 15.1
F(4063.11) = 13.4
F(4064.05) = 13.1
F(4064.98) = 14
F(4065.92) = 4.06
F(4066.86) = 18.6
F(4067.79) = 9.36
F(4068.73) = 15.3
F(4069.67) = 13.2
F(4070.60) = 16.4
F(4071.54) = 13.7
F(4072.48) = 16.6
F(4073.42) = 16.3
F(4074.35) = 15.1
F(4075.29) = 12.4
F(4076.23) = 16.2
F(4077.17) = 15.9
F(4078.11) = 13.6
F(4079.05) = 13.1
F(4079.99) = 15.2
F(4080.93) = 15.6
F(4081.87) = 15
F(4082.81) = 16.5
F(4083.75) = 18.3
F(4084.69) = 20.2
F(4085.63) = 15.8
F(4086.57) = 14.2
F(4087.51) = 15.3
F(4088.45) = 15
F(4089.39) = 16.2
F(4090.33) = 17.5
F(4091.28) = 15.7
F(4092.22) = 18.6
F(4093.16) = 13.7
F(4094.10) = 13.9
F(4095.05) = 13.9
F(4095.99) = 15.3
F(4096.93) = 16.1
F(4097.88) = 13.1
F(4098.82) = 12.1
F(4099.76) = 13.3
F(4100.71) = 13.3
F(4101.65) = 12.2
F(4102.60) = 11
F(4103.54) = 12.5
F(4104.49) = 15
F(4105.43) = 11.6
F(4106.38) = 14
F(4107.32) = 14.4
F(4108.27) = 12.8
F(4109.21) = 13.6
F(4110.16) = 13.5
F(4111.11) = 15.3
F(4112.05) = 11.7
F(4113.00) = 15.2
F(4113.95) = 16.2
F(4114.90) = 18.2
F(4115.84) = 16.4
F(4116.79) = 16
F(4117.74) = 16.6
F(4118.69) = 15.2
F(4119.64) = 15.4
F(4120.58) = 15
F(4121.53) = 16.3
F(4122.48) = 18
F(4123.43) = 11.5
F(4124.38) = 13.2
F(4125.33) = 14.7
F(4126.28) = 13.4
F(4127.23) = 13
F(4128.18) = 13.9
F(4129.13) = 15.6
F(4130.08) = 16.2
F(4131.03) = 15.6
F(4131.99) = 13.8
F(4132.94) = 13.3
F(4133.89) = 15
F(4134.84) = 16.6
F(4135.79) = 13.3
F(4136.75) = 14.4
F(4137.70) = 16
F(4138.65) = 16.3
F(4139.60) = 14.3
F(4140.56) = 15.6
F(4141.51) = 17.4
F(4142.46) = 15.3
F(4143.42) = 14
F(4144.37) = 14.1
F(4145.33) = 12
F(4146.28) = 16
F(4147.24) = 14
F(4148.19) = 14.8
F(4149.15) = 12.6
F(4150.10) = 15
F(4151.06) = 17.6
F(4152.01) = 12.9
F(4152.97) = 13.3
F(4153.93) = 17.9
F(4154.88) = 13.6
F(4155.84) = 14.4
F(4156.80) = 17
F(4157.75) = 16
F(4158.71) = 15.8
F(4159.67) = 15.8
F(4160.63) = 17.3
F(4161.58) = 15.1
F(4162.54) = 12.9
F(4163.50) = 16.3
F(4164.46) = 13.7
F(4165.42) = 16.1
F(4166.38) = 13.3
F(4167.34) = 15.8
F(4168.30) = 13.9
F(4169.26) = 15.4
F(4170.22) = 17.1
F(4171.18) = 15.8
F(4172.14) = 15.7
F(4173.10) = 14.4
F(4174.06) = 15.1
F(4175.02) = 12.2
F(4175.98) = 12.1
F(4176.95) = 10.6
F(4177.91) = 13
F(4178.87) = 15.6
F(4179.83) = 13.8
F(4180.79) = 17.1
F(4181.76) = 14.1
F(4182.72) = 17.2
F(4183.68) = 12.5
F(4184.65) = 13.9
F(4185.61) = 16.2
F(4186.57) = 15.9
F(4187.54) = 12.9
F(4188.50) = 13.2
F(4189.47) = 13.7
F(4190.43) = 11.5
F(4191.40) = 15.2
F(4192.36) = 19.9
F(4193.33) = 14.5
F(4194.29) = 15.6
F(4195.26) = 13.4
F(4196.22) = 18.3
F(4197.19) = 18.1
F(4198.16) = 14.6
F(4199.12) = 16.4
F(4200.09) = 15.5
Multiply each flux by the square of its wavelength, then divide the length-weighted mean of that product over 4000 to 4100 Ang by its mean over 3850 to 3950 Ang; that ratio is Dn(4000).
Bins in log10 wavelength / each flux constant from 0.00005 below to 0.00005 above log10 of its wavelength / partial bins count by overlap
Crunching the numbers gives 1.71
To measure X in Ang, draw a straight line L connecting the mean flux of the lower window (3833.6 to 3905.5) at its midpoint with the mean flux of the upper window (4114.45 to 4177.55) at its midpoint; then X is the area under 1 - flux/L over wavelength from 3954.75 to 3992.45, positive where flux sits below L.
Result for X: 3.8 Ang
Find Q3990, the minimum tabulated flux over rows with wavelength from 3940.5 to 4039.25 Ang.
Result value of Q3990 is 4.39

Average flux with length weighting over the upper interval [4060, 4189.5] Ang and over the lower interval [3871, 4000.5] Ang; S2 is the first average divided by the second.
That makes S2 1.5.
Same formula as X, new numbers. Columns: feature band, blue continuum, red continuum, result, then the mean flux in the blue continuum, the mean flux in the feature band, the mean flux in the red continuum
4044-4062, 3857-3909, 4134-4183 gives -3.2 Ang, 9.67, 15.2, 14.9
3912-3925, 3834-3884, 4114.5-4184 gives -1.5 Ang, 9.1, 11.5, 14.9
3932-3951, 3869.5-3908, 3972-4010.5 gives 5.3 Ang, 9.52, 8.31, 13.3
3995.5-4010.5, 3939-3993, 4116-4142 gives -4.1 Ang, 10.5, 14.7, 15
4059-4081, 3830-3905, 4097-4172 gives -1.4 Ang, 9.06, 14.2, 14.7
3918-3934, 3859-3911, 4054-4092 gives 3.6 Ang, 9.74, 8.39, 14.8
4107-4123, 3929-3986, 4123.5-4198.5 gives -2.1 Ang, 9.15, 15.3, 14.8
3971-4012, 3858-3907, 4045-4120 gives -2.3 Ang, 9.65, 13.1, 14.7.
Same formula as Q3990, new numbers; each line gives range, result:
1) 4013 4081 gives 4.06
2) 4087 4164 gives 11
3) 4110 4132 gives 11.5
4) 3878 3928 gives 6.22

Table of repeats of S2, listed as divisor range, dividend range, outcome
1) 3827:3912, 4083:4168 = 1.62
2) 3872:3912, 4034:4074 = 1.53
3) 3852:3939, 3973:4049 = 1.53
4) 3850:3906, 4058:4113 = 1.50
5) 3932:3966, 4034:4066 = 1.65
